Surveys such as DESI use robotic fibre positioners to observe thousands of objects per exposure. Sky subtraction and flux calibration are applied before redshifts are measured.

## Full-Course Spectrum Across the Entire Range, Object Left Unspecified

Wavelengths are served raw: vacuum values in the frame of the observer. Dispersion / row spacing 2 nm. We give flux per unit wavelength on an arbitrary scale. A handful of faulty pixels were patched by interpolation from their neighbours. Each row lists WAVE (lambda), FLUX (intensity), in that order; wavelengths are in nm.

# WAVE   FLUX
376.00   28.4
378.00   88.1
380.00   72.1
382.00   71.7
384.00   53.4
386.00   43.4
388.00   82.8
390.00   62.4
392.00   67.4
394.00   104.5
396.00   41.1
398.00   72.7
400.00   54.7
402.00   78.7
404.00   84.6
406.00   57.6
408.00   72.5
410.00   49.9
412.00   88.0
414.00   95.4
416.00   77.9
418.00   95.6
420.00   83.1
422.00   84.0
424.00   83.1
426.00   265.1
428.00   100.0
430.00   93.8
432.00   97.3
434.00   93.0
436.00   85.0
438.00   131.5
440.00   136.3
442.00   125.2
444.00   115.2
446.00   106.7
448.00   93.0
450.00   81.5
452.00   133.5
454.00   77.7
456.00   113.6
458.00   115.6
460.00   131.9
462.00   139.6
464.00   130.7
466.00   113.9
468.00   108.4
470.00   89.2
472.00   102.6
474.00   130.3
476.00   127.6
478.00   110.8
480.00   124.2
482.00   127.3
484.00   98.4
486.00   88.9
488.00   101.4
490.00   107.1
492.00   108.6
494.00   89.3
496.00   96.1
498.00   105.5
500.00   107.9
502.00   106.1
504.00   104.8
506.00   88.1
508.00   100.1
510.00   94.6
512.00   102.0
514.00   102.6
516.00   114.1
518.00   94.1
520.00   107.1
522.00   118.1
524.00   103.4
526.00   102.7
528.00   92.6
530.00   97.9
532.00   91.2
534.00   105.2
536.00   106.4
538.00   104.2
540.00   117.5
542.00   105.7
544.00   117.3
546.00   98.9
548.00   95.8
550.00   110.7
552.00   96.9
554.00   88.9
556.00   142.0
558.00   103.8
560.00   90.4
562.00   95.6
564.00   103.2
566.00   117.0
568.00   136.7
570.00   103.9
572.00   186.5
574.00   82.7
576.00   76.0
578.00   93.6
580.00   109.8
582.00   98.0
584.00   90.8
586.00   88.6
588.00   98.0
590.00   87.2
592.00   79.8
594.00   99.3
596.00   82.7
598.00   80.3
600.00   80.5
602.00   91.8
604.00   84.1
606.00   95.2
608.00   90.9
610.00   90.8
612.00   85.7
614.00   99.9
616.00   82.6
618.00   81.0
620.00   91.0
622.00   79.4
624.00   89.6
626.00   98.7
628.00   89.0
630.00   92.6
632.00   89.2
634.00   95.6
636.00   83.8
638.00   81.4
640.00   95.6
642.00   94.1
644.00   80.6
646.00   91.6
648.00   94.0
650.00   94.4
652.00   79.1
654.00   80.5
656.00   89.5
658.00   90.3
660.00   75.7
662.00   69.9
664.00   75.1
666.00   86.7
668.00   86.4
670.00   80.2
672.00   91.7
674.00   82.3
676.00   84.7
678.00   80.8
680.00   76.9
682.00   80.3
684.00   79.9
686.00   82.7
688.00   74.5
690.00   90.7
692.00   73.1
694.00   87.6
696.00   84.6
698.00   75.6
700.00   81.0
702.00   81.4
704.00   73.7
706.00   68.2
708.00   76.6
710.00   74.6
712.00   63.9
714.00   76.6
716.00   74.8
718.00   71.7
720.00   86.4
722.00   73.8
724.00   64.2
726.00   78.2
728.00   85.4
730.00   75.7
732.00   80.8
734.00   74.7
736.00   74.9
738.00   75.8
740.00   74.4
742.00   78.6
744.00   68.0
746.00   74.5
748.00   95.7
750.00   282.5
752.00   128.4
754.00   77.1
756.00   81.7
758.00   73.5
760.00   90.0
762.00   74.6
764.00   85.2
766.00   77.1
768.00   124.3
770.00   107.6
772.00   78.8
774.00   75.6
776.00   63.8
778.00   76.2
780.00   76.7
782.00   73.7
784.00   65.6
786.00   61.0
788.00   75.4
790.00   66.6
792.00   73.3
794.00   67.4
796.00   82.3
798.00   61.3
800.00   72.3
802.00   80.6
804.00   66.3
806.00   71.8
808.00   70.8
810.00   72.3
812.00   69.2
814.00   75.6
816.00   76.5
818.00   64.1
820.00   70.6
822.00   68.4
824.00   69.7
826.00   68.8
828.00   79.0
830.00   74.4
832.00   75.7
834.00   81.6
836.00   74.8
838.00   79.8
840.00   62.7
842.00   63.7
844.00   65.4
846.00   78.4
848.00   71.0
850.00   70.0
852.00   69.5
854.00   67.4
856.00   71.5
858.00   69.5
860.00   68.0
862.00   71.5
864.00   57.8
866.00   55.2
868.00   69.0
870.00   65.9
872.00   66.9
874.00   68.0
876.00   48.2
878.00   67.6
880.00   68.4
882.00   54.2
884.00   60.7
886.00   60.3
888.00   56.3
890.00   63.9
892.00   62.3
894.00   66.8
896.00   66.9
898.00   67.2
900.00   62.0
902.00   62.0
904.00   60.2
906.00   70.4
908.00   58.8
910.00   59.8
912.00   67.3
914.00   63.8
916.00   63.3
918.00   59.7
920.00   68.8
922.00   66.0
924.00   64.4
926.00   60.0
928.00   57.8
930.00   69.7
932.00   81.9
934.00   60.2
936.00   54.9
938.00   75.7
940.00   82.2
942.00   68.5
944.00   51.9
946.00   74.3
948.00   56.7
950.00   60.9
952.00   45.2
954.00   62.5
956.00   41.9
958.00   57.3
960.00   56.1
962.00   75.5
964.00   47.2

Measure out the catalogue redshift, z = 0.14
